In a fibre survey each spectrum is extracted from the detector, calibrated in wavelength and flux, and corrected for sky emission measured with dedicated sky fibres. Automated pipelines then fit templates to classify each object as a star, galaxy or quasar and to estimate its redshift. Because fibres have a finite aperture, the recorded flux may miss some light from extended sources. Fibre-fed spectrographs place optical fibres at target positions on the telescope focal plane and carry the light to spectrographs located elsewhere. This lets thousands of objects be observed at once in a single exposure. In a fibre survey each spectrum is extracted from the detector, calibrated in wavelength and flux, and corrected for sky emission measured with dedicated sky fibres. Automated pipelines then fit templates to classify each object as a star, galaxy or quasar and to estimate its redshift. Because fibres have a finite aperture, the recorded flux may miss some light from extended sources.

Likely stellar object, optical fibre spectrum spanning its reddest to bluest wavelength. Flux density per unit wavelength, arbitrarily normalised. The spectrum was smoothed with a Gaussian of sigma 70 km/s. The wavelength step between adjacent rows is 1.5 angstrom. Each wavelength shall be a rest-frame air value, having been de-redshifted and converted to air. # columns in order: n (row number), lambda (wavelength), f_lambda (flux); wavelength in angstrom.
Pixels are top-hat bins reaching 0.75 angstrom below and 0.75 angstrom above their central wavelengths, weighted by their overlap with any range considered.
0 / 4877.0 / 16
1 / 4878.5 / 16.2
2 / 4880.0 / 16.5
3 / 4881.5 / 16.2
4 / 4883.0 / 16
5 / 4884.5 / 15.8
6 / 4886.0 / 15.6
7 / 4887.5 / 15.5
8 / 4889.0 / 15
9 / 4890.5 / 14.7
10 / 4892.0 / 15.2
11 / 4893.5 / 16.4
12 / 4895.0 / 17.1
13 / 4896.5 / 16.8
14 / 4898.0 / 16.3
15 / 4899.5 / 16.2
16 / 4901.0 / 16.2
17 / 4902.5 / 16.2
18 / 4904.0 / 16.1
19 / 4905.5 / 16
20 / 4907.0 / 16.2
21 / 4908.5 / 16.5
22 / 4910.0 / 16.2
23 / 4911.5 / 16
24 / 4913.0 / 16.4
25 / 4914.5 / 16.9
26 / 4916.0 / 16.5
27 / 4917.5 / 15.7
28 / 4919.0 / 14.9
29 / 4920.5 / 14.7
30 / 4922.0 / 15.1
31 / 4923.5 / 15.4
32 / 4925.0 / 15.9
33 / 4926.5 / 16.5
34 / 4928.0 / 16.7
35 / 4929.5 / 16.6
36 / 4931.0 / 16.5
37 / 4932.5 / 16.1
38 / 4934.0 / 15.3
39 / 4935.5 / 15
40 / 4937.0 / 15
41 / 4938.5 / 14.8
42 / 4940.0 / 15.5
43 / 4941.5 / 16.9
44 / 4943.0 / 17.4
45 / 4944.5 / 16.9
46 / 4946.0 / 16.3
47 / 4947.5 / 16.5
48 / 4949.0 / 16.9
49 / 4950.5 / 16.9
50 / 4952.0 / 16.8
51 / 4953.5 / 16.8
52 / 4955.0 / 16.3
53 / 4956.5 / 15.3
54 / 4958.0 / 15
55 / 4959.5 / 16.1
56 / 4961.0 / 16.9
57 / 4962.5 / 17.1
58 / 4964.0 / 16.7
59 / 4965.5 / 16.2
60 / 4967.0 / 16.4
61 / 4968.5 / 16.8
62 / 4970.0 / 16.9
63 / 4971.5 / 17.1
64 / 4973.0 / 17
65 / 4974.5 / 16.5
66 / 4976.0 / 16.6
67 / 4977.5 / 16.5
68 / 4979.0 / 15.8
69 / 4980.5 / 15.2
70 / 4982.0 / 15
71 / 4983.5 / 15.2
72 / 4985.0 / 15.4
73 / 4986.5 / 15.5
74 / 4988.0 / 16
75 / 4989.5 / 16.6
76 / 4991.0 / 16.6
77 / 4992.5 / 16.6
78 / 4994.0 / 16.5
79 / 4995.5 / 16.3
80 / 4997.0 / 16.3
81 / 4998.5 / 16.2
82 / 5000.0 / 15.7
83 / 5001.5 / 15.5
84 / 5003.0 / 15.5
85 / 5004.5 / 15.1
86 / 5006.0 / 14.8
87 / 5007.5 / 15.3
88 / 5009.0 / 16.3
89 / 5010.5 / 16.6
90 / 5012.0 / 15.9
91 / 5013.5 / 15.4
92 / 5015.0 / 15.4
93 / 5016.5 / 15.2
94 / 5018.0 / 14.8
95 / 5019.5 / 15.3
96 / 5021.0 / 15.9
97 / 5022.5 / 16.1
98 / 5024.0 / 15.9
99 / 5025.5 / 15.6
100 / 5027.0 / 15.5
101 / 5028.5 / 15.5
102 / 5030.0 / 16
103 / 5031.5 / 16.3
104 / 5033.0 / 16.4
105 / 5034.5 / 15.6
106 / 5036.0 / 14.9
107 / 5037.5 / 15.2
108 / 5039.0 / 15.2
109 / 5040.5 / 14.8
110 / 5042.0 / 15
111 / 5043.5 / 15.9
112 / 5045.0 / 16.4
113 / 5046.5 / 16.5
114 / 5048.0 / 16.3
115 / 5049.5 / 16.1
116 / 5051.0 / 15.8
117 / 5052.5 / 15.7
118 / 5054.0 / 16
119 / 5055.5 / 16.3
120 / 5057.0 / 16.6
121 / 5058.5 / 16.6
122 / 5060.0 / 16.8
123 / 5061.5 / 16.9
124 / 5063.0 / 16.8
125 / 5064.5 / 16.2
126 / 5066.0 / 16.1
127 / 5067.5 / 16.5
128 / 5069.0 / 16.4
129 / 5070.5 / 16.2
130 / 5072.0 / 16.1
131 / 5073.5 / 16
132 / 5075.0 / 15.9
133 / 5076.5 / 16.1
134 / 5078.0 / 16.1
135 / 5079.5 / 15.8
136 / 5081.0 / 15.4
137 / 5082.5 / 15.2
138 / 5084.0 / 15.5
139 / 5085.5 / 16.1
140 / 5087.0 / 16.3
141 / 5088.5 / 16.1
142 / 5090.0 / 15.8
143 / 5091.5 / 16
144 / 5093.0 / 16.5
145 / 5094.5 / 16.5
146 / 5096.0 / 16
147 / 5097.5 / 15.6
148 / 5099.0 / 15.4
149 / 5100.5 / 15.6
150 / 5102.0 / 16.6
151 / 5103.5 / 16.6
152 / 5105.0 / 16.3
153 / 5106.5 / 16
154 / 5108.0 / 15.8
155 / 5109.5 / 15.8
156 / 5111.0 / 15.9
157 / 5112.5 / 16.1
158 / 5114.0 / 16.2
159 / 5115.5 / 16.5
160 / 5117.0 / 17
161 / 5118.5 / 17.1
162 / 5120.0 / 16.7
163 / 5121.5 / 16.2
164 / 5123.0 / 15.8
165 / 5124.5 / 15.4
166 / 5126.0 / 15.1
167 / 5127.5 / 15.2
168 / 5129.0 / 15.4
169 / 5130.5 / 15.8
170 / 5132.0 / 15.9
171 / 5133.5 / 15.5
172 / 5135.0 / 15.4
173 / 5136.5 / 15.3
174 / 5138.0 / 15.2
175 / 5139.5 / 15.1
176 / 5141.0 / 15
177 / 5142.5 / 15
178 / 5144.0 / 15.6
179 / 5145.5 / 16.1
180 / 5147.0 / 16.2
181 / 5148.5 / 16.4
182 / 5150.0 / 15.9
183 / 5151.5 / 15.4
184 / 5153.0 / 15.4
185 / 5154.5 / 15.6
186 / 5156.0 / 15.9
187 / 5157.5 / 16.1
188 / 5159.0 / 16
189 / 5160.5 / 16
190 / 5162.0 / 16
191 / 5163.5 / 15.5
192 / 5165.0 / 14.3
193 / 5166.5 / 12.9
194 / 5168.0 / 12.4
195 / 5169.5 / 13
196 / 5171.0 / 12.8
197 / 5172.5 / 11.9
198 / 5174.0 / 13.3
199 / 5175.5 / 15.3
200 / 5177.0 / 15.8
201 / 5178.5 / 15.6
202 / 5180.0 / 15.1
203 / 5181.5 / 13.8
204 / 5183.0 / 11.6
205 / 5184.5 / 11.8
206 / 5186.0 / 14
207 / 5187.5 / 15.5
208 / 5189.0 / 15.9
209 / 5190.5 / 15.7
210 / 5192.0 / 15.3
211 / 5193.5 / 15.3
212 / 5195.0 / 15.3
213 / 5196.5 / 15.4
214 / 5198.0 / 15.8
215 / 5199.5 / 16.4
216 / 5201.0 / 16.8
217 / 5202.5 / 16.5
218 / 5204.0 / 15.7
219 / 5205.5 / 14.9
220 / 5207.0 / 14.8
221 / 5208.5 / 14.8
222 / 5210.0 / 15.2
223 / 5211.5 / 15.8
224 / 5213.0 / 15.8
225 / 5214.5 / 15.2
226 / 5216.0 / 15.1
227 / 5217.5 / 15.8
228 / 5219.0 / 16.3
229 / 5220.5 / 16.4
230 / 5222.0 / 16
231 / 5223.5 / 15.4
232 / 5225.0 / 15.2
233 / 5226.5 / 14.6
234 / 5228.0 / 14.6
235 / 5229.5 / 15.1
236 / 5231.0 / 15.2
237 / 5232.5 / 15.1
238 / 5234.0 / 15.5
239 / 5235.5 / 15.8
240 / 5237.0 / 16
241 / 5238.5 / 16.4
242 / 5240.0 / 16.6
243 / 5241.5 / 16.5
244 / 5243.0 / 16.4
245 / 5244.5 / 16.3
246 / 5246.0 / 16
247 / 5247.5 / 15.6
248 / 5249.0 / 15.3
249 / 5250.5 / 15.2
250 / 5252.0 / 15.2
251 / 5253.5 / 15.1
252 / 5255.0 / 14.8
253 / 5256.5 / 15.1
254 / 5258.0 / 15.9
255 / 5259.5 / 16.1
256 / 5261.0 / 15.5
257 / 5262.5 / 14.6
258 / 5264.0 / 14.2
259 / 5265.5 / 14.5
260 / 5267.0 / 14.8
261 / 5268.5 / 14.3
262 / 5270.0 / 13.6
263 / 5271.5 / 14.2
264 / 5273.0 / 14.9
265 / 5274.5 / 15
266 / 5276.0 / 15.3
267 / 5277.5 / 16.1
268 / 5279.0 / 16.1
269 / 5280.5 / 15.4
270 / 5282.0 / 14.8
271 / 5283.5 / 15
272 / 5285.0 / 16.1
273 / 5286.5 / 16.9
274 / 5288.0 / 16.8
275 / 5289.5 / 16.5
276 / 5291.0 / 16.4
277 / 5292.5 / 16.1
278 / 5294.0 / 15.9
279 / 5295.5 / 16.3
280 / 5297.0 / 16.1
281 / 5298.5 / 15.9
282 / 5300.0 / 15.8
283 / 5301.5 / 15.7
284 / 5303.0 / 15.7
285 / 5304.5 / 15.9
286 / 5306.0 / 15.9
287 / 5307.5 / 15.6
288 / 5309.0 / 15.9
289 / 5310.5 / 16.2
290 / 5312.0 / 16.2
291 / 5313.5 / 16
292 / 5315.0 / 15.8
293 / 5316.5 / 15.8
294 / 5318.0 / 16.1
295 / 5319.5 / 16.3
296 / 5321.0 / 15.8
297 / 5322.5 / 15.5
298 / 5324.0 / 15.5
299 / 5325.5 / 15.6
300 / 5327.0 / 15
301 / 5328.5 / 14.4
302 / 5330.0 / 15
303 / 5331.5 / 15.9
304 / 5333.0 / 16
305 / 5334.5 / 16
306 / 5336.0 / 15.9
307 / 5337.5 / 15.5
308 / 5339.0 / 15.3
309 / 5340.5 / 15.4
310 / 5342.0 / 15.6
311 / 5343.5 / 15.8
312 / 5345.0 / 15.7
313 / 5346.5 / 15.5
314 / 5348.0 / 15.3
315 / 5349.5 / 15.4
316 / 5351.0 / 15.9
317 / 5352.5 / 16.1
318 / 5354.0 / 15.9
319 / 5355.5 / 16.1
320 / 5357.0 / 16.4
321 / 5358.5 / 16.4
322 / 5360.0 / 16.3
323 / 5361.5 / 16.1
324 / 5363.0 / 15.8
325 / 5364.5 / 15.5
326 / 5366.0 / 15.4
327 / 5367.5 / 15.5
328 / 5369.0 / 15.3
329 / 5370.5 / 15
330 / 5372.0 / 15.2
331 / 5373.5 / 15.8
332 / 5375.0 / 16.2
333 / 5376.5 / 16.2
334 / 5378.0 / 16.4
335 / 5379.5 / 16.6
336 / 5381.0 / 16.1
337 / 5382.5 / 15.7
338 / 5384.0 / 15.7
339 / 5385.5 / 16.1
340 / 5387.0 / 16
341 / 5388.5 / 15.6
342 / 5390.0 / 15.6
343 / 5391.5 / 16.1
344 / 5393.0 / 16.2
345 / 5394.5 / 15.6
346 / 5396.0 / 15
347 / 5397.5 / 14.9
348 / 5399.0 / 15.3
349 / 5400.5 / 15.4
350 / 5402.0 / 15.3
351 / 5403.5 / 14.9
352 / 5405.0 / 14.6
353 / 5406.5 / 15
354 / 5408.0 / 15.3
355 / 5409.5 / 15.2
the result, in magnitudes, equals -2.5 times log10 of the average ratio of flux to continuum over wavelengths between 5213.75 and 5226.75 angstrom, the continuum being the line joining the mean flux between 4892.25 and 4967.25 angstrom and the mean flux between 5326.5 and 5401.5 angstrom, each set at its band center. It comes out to 0.02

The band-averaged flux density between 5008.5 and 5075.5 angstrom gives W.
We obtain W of 15.9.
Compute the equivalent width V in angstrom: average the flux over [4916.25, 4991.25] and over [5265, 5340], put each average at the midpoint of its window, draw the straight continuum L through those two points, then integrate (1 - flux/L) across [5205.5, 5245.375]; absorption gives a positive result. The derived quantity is 0.3 angstrom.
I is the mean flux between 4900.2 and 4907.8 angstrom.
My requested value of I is 16.1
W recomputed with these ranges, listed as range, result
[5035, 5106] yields 16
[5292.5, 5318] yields 15.9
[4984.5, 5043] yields 15.7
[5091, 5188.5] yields 15.3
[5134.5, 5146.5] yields 15.4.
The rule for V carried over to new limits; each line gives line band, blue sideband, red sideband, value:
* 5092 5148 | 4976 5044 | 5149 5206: -2.59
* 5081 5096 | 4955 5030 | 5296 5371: -0.07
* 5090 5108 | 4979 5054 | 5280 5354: -0.37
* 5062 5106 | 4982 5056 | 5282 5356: -0.81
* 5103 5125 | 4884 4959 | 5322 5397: -0.47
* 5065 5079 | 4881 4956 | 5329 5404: -0.18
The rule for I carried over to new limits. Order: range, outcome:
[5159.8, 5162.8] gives 16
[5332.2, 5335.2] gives 16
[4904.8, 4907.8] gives 16.1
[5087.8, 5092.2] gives 16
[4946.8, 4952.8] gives 16.8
